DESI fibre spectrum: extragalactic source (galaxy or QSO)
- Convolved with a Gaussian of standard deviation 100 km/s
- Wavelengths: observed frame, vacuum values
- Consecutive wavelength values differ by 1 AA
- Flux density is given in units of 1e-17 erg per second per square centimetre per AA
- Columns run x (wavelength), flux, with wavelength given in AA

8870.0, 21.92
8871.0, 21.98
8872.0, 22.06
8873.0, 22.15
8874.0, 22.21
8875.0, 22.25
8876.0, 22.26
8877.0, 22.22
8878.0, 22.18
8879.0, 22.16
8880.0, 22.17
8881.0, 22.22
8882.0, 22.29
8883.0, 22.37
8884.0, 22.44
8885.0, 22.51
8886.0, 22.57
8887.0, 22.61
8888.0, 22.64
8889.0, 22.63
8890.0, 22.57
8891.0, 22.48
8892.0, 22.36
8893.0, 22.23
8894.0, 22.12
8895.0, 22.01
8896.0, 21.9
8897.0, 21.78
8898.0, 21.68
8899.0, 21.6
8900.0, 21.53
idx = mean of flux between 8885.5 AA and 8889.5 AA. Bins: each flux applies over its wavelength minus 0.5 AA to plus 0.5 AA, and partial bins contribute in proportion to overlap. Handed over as 22.6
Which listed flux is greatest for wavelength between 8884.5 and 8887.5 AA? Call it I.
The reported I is 22.61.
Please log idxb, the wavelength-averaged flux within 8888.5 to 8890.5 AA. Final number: 22.6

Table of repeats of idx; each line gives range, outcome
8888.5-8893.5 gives 22.5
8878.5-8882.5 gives 22.2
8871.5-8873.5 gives 22.1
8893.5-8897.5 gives 22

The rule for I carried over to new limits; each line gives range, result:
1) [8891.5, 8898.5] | 22.36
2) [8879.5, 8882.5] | 22.29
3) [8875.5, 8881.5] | 22.26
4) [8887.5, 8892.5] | 22.64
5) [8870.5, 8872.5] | 22.06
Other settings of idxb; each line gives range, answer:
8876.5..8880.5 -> 22.2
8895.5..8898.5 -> 21.8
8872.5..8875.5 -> 22.2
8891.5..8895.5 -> 22.2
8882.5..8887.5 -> 22.5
